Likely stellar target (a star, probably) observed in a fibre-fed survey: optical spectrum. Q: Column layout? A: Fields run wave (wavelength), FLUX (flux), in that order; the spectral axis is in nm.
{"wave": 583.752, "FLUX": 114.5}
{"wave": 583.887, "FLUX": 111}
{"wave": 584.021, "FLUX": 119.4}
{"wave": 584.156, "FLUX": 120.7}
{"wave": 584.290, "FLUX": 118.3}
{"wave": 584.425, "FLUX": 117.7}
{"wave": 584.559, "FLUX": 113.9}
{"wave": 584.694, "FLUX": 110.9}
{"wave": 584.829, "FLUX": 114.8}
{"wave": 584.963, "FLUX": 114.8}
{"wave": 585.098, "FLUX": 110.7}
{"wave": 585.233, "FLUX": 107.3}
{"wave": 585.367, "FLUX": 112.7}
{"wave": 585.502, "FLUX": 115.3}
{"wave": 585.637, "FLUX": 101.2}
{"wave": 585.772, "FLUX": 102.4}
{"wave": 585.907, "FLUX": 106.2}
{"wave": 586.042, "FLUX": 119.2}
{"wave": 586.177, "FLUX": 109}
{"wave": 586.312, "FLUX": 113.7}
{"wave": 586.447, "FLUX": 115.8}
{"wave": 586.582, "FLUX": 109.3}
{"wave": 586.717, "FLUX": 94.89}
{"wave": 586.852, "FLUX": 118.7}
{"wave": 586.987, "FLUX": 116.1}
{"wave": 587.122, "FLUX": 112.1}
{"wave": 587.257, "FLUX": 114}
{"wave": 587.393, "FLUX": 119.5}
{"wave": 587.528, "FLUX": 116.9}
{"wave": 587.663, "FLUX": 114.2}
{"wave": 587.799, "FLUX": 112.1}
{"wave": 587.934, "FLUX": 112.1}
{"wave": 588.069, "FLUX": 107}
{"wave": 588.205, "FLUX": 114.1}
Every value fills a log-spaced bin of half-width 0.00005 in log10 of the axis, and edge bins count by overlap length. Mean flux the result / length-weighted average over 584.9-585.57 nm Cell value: 112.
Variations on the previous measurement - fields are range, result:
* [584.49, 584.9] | 113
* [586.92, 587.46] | 115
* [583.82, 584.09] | 115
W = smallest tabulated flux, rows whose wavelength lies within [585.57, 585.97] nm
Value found 101.2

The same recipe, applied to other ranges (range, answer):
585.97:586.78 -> 94.89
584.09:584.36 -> 118.3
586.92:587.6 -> 112.1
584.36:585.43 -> 107.3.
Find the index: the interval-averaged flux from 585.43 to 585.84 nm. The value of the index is 106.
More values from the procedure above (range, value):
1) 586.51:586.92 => 108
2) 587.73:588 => 112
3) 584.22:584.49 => 118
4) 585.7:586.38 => 110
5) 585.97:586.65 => 113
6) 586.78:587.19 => 116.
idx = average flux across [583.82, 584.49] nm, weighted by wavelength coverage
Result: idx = 117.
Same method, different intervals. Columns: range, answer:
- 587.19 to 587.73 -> 116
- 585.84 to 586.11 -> 113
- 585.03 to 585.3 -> 109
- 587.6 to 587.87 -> 113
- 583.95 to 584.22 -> 120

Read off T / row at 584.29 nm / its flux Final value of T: 118.3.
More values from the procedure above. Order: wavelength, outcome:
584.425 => 117.7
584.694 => 110.9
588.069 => 107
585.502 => 115.3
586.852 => 118.7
